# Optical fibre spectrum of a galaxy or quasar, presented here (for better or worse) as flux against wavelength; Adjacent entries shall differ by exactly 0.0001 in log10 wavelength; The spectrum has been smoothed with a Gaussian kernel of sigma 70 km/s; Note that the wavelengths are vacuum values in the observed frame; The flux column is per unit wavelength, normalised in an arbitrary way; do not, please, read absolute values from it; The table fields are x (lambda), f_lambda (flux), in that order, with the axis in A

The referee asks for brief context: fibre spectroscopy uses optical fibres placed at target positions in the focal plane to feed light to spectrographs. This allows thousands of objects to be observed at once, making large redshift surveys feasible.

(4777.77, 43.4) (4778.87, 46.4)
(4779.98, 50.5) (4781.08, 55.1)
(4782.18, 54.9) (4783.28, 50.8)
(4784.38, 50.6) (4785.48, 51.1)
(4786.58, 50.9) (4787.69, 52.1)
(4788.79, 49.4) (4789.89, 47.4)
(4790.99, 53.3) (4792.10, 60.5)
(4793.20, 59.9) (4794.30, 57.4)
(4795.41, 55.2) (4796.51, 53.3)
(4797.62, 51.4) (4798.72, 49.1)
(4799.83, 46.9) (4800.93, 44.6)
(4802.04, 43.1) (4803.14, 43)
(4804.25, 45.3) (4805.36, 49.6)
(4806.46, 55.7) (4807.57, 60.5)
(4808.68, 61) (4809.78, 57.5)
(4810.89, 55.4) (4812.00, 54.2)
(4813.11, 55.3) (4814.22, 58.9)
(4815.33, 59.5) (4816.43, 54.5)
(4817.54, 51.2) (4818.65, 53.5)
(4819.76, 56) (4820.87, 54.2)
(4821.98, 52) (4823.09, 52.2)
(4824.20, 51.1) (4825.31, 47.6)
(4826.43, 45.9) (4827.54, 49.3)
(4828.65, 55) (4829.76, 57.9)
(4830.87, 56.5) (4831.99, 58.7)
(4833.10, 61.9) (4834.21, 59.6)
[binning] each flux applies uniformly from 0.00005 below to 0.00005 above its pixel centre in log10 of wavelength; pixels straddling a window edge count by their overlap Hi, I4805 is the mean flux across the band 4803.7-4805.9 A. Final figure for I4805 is 47.4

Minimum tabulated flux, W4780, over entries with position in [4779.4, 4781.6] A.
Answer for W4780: 50.5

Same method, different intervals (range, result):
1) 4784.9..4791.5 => 47.4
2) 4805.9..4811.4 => 55.4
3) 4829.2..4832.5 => 56.5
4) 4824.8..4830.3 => 45.9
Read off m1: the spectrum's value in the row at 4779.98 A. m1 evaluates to 50.5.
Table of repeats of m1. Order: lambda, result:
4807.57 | 60.5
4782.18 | 54.9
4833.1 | 61.9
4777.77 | 43.4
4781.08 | 55.1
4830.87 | 56.5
